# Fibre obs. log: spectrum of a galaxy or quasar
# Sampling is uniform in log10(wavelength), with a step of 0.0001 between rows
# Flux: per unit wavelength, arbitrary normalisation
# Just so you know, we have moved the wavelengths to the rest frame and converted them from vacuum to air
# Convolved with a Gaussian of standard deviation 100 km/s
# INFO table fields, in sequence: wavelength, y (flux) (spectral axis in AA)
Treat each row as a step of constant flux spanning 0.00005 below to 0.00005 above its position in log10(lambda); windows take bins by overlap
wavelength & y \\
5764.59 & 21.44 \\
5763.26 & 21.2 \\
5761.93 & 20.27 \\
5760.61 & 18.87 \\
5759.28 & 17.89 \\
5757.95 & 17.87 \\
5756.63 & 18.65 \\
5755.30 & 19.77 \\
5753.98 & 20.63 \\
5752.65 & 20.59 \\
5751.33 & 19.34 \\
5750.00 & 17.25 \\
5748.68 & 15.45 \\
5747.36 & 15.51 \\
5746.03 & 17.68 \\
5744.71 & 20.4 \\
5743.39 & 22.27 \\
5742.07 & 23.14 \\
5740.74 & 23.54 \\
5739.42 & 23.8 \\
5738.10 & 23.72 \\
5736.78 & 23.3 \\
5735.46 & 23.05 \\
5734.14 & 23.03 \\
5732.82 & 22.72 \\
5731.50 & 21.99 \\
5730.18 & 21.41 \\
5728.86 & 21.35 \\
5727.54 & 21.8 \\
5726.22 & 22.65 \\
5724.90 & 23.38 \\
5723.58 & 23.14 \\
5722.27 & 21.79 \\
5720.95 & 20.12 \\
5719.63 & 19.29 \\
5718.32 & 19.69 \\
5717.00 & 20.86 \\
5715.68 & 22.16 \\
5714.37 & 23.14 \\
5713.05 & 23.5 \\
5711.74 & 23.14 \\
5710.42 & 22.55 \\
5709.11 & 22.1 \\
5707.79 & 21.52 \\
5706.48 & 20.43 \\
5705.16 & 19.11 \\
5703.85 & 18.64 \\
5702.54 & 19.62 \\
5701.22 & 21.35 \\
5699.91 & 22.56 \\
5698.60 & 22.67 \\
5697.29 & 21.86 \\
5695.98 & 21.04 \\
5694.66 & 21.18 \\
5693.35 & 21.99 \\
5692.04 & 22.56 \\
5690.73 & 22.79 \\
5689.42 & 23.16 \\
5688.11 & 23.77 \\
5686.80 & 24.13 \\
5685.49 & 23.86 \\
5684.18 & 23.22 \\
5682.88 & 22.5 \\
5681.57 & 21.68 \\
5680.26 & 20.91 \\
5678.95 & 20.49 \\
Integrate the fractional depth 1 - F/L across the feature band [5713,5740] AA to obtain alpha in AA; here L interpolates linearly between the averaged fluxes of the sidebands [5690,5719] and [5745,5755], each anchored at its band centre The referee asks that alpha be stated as -3.03 AA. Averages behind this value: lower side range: 21.6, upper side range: 18.2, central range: 22.2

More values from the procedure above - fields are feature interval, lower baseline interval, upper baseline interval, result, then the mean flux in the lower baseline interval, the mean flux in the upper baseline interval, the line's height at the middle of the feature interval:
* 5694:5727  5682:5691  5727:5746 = 1.99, 23.3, 22.4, 22.9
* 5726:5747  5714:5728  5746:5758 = -2.28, 21.6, 18.3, 20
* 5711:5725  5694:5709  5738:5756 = -0.77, 20.9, 20.1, 20.6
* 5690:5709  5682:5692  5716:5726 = 1.08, 23.3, 21.3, 22.5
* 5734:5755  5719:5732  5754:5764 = -0.35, 21.7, 19.3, 20.3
